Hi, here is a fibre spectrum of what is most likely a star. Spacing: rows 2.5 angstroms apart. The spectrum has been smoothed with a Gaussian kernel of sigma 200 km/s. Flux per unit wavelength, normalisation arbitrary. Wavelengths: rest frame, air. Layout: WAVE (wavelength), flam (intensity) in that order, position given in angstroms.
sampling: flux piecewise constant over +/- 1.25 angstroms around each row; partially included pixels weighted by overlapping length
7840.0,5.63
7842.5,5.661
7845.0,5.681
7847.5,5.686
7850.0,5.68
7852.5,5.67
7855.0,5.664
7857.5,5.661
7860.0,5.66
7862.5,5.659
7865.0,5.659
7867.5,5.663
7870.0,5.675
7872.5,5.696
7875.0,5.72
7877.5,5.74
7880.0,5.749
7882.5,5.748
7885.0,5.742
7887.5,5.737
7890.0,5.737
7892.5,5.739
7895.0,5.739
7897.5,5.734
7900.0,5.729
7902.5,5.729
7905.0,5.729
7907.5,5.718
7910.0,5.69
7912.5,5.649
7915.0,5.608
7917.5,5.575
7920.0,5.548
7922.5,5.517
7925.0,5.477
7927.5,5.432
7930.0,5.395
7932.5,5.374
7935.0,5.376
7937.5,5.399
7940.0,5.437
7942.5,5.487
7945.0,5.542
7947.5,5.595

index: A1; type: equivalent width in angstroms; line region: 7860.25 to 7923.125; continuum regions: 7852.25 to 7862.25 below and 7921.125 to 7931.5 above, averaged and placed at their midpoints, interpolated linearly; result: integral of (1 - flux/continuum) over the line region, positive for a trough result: -1.5 angstroms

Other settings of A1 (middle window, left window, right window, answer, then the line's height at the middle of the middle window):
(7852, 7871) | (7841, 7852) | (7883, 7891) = 0.1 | 5.7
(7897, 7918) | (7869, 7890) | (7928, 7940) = -0.5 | 5.56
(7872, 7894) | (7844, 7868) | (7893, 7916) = -0.2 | 5.69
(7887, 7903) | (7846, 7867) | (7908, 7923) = -0.3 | 5.63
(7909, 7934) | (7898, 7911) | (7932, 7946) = 0.3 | 5.58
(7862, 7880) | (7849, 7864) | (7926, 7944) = -0.2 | 5.62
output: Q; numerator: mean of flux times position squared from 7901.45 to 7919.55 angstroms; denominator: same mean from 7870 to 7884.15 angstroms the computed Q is 1.00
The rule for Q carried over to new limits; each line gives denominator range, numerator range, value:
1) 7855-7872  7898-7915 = 1.02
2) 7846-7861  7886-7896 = 1.02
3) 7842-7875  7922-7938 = 0.97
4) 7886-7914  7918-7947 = 0.96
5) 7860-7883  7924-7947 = 0.97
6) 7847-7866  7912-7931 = 0.99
